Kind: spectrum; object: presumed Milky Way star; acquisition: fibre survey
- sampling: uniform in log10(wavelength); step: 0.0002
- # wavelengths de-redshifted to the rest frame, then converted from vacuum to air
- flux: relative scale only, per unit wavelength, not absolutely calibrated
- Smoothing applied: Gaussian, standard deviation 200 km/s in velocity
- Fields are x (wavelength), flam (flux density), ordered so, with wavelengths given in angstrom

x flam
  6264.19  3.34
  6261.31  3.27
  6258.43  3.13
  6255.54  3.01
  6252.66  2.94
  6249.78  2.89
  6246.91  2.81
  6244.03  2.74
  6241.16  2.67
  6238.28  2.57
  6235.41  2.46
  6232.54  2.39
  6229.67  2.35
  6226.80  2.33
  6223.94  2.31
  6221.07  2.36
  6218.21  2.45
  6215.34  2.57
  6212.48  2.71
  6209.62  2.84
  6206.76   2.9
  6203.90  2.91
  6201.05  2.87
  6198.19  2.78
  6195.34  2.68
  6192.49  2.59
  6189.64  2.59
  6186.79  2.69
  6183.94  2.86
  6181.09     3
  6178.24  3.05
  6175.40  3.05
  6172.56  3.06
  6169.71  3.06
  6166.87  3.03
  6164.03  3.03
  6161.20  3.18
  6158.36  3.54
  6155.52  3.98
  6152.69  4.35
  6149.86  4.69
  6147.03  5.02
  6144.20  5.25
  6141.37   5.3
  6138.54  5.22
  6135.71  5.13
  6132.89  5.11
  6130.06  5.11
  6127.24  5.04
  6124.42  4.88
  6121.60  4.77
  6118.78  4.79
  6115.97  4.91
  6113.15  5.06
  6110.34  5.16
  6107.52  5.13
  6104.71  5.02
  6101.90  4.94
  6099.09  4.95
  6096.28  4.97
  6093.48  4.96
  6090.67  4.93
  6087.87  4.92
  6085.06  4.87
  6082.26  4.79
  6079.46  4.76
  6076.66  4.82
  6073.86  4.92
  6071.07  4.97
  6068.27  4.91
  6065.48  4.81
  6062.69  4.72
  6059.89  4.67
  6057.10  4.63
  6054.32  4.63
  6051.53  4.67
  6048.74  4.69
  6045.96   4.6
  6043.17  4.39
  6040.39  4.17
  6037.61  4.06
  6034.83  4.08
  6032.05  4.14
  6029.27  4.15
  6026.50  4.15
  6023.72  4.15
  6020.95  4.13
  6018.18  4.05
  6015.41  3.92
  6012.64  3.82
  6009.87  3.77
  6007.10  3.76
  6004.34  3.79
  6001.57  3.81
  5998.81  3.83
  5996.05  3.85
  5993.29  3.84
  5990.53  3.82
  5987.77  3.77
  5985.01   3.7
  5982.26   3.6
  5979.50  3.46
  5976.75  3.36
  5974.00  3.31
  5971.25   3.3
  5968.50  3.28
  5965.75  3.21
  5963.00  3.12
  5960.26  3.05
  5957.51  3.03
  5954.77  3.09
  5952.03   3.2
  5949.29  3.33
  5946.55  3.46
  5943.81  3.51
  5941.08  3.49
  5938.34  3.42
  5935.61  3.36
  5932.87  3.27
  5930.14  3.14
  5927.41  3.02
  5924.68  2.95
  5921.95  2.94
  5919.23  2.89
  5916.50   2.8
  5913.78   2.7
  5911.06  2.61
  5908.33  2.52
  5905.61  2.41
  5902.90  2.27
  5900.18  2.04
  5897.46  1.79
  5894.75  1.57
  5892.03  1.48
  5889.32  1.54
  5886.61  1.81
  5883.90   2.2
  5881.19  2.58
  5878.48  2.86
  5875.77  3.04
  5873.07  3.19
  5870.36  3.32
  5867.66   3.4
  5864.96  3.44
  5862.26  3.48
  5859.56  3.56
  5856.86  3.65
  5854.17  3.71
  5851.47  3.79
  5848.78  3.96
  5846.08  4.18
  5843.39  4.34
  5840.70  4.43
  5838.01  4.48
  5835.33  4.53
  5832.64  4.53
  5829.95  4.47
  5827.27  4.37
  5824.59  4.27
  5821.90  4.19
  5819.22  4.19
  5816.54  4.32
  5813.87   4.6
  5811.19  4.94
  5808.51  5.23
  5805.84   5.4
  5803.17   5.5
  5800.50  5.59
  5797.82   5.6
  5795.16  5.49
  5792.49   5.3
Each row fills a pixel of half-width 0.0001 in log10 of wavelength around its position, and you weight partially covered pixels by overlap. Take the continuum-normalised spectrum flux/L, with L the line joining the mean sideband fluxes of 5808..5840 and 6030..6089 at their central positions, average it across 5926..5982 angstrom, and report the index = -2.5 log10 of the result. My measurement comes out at 0.36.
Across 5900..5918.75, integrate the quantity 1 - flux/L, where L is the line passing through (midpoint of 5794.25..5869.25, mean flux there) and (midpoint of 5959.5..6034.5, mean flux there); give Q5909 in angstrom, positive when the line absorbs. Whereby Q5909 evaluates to 7.1 angstrom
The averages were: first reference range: 4.4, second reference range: 3.72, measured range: 2.53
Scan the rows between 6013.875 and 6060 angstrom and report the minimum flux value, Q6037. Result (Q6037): 3.92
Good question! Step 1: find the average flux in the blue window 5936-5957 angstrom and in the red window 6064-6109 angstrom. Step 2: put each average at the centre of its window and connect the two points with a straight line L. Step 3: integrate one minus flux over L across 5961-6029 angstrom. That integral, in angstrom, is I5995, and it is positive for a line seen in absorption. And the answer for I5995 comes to 3.4 angstrom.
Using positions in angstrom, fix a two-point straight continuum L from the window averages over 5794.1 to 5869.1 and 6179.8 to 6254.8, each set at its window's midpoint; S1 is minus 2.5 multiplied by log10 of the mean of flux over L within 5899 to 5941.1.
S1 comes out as 0.37 mag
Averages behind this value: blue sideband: 4.41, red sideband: 2.67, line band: 2.85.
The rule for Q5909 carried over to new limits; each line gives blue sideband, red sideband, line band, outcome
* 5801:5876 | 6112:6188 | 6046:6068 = -2.8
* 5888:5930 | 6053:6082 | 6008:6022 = 0.2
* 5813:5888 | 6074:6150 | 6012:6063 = 3.6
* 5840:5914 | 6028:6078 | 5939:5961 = 1.9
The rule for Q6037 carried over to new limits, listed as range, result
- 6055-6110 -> 4.63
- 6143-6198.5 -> 2.59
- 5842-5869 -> 3.4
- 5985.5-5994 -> 3.77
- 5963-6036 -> 3.12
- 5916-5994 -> 2.8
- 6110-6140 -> 4.77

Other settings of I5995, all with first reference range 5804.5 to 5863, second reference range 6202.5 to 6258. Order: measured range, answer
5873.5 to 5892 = 8.06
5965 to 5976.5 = 1.38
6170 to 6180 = -0.59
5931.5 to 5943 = 1.44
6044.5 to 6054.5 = -3.64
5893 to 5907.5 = 7.23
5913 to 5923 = 2.83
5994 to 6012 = -1.01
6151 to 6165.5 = -3.34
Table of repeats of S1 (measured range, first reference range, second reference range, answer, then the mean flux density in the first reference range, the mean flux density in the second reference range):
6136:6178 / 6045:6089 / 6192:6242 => -0.14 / 4.77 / 2.6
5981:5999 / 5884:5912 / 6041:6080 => -0.07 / 2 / 4.72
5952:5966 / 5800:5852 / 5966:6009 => 0.22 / 4.56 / 3.62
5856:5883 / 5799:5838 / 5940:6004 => 0.31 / 4.72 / 3.46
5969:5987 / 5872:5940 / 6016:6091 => 0.02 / 2.58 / 4.54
